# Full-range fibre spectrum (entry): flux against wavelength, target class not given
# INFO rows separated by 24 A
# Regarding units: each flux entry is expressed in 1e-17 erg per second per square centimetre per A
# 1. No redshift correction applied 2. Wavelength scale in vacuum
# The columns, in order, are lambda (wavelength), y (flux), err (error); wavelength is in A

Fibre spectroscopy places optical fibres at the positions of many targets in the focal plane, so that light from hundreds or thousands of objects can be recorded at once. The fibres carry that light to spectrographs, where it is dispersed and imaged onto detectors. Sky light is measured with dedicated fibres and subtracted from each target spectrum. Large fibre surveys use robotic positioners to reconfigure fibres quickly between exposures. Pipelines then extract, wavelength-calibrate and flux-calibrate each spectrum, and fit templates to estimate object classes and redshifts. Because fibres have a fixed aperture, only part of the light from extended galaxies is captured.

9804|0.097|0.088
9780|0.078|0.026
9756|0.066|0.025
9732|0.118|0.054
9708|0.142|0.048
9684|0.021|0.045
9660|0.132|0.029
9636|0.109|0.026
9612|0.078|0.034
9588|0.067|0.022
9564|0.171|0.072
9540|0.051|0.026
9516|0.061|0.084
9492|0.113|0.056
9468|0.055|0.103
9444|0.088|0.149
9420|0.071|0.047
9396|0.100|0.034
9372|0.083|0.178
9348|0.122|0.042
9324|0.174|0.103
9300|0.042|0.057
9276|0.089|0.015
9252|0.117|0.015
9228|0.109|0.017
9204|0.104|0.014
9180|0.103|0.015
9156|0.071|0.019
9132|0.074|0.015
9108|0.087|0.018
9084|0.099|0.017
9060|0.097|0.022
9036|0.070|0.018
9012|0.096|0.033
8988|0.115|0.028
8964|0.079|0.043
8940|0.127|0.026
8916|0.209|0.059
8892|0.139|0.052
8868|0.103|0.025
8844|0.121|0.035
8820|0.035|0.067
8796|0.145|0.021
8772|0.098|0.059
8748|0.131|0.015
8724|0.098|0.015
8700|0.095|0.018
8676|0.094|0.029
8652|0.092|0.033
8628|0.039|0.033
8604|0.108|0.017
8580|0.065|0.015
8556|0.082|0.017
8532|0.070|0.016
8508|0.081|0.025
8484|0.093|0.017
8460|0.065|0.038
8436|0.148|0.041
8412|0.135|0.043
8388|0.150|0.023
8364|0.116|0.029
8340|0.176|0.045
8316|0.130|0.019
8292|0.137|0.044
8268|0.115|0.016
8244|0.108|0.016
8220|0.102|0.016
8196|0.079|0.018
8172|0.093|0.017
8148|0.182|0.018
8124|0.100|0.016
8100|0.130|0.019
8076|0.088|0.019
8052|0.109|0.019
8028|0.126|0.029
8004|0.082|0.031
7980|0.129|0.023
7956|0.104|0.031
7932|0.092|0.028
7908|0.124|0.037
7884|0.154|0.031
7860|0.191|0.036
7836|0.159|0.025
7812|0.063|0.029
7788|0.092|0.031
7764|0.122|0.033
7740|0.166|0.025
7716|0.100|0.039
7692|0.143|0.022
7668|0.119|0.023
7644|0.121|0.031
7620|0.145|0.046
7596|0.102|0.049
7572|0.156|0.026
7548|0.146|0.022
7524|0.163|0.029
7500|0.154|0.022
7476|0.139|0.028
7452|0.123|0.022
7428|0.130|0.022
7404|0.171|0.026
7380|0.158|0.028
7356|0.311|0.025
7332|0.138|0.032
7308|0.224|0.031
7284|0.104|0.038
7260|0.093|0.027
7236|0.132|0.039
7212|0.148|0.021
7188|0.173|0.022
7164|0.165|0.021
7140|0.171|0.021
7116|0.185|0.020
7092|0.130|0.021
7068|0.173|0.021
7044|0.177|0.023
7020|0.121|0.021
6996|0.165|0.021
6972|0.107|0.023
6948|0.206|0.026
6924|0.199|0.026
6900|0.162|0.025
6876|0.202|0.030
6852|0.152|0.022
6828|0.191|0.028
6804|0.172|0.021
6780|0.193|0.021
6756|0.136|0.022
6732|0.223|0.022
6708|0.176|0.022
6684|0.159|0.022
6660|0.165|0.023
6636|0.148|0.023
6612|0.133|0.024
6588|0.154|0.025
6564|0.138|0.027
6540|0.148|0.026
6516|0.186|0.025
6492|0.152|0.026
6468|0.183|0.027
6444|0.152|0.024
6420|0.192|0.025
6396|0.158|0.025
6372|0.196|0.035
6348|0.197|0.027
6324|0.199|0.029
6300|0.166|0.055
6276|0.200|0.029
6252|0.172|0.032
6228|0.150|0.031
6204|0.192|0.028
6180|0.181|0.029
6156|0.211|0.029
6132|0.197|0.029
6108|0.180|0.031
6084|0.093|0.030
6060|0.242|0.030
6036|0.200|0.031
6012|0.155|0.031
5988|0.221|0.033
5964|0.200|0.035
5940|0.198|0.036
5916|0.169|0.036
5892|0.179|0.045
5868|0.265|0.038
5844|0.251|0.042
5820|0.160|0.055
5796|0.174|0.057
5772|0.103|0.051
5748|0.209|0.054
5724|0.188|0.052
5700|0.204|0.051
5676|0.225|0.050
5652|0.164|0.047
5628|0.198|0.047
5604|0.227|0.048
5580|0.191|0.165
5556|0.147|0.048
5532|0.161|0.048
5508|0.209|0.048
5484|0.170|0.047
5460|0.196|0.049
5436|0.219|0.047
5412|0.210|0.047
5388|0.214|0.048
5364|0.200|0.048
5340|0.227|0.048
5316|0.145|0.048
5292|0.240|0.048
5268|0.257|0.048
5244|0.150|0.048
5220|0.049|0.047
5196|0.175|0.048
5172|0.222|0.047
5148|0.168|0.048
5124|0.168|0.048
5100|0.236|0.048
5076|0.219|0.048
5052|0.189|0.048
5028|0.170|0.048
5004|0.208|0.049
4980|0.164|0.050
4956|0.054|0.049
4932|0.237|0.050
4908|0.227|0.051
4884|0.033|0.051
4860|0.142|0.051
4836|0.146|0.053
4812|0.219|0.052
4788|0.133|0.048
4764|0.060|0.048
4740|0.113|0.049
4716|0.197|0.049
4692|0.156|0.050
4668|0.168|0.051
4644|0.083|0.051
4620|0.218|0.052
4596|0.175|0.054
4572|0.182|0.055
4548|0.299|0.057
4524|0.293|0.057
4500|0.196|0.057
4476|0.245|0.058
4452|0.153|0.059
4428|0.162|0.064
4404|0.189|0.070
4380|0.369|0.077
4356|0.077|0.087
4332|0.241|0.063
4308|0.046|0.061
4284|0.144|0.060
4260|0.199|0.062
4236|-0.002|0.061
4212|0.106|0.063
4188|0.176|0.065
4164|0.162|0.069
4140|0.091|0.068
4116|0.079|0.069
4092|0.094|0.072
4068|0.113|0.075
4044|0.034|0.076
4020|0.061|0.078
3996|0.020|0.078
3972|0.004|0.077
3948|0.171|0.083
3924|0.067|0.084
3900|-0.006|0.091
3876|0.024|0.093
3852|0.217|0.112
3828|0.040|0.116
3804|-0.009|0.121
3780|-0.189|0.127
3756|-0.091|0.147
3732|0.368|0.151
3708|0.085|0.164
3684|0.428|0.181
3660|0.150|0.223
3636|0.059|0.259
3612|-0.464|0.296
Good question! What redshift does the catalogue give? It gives 0.12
